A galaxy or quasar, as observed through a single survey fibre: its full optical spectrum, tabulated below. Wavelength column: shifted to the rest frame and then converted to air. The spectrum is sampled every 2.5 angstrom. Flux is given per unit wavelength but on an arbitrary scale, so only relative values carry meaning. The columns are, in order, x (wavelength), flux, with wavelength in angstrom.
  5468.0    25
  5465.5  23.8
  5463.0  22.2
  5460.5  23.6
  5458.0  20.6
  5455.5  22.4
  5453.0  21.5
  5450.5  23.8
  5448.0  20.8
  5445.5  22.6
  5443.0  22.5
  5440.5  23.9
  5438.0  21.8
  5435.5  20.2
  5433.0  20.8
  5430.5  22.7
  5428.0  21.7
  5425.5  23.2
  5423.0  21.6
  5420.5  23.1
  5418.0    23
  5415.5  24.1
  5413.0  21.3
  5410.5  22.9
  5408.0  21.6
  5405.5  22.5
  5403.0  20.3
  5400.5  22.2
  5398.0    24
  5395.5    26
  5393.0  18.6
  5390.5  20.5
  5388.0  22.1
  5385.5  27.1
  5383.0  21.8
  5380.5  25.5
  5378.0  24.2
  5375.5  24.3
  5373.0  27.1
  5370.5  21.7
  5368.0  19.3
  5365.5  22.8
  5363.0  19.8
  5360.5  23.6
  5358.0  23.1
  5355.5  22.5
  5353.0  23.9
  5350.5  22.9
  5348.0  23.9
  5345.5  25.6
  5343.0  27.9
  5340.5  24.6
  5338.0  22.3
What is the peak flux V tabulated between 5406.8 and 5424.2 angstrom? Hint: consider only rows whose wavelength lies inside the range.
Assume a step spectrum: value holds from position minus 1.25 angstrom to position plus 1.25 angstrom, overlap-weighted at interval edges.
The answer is 24.1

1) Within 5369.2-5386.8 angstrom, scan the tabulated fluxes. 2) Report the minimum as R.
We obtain 21.7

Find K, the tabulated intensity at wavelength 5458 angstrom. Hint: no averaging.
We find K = 20.6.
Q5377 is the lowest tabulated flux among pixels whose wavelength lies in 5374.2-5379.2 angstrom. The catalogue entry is 24.2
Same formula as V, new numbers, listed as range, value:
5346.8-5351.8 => 23.9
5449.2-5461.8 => 23.8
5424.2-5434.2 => 23.2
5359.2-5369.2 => 23.6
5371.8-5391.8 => 27.1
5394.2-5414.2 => 26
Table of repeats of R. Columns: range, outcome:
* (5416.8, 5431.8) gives 21.6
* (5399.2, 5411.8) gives 20.3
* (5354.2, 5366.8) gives 19.8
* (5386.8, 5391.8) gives 20.5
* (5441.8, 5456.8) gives 20.8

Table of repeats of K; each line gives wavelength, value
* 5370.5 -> 21.7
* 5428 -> 21.7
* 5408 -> 21.6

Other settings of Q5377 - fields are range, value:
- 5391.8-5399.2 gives 18.6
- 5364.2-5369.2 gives 19.3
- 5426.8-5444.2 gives 20.2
